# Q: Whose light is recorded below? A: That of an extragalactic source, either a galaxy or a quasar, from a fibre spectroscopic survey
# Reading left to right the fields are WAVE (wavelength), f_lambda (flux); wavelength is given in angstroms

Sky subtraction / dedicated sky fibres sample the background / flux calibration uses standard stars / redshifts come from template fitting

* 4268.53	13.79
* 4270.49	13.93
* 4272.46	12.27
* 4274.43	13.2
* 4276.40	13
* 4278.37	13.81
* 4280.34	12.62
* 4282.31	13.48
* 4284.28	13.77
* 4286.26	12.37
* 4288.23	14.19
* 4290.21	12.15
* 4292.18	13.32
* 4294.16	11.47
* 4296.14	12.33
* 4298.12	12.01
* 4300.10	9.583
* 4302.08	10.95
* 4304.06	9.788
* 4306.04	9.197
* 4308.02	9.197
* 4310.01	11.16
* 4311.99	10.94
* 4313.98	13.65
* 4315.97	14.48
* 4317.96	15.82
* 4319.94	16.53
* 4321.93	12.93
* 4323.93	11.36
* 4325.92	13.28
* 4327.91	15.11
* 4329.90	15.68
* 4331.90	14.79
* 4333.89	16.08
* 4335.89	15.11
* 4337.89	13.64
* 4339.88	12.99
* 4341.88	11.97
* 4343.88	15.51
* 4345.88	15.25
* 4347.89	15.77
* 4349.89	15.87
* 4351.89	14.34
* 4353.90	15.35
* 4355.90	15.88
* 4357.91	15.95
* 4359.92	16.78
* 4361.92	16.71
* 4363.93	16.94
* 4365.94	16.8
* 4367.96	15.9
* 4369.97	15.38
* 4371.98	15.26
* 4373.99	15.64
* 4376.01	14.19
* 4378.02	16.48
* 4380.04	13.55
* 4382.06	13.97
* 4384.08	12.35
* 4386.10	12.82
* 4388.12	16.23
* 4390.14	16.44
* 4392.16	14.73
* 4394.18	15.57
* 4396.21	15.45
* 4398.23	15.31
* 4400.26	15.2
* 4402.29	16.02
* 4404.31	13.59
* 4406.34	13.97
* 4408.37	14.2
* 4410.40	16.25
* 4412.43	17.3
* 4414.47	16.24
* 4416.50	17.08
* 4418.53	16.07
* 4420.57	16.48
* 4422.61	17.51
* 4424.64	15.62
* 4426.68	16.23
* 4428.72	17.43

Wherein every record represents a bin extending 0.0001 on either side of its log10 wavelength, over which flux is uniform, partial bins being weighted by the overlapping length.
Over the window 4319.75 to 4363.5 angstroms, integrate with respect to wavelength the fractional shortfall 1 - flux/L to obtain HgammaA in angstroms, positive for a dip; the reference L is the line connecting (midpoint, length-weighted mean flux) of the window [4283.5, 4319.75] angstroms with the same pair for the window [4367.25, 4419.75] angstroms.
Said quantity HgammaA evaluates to -4.5 angstroms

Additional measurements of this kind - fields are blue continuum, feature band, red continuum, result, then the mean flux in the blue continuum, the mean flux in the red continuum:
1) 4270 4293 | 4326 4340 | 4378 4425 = -0.7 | 13.2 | 15.3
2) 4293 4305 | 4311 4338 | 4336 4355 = -2.7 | 11.1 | 14.6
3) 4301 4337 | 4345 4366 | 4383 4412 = -3.0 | 13.1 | 14.9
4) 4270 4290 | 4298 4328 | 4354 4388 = 3.9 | 13.2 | 15.3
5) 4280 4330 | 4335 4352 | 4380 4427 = -1.1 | 12.5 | 15.4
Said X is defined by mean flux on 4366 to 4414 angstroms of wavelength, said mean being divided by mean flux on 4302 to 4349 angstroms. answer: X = 1.12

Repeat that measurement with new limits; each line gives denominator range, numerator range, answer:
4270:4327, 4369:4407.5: 1.19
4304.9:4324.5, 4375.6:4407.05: 1.18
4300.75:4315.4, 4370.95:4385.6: 1.34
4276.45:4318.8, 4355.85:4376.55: 1.31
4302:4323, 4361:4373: 1.31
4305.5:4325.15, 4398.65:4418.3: 1.23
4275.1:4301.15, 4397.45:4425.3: 1.25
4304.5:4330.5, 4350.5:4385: 1.19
